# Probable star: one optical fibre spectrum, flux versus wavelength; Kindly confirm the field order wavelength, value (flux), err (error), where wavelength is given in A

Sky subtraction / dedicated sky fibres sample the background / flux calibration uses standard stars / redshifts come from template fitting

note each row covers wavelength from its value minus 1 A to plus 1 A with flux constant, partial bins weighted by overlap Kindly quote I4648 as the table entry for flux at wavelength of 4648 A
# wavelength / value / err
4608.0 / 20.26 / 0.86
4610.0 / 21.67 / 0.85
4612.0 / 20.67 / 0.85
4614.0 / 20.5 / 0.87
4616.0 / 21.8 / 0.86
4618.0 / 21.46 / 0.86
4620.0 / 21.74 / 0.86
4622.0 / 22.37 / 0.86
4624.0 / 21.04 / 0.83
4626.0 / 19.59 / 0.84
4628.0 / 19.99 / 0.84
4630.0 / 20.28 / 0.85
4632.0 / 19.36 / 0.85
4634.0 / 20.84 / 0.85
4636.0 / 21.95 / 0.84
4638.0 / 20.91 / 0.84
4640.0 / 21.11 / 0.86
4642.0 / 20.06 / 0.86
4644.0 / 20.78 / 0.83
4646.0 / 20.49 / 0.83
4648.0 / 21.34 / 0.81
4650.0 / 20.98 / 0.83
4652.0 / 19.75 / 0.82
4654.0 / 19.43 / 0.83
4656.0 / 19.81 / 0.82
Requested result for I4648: 21.34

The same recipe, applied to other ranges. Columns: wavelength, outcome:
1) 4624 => 21.04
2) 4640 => 21.11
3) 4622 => 22.37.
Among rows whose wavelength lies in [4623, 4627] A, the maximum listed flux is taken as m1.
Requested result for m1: 21.04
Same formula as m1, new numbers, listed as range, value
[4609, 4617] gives 21.8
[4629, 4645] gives 21.95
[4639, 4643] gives 21.11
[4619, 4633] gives 22.37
